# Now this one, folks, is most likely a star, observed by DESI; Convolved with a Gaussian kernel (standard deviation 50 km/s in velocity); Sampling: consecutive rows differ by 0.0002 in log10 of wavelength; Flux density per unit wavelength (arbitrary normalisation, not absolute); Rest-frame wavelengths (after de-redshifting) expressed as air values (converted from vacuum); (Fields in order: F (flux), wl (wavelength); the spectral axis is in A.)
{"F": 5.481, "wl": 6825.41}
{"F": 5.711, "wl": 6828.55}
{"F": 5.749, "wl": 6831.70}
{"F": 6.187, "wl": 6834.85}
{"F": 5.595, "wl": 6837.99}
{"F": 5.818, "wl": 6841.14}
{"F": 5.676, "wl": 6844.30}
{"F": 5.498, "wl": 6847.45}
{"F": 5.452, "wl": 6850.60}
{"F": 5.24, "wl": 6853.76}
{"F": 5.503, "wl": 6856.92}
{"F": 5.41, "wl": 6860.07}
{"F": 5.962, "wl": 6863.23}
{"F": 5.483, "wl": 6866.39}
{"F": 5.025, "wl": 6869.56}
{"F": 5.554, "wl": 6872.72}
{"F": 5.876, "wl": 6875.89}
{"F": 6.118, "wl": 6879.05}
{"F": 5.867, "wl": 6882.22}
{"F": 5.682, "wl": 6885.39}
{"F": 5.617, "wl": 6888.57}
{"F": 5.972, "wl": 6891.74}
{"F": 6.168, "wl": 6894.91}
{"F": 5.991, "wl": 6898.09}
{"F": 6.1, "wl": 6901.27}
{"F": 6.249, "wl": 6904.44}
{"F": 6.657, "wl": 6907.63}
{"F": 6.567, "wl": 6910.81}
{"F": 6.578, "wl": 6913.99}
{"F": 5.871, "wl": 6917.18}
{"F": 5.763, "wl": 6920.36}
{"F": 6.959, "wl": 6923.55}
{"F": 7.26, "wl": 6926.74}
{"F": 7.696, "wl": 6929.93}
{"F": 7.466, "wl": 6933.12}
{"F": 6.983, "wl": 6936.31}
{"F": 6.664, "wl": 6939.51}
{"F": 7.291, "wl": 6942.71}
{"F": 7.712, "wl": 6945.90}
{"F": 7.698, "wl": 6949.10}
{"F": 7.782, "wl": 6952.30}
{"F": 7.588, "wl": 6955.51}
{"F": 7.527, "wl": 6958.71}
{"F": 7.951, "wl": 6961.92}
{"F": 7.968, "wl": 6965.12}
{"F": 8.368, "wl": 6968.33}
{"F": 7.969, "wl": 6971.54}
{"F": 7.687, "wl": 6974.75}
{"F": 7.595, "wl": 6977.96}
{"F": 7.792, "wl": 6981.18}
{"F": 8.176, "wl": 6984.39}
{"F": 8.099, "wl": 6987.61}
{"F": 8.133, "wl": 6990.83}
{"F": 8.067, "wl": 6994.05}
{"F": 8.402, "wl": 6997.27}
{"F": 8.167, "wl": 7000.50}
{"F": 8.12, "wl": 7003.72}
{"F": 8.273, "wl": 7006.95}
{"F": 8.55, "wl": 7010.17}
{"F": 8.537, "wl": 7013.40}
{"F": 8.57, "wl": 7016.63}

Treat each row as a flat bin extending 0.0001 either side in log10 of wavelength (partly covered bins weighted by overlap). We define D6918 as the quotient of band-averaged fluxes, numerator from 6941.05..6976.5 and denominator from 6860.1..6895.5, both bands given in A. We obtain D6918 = 1.36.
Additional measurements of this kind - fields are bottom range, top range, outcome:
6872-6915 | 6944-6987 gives 1.29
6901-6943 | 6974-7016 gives 1.21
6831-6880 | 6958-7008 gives 1.43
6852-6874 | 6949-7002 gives 1.46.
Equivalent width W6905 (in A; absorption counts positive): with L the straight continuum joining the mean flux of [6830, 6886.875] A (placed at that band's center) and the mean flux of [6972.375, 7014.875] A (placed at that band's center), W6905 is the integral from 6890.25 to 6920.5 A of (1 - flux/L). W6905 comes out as 1.4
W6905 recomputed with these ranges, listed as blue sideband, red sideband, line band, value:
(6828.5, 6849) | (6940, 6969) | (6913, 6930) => 1.3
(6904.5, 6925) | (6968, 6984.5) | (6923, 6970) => -2.6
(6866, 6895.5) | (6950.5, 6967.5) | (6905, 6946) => 0.4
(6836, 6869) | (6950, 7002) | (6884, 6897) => 0.9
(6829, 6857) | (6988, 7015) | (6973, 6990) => 0.1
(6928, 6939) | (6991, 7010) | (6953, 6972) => -0.4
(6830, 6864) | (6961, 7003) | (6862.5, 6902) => 3.0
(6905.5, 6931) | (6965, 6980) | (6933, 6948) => -0.1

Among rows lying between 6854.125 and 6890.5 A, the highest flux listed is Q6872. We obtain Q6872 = 6.118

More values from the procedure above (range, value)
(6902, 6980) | 8.368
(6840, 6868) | 5.962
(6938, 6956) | 7.782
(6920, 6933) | 7.696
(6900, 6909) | 6.657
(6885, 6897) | 6.168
